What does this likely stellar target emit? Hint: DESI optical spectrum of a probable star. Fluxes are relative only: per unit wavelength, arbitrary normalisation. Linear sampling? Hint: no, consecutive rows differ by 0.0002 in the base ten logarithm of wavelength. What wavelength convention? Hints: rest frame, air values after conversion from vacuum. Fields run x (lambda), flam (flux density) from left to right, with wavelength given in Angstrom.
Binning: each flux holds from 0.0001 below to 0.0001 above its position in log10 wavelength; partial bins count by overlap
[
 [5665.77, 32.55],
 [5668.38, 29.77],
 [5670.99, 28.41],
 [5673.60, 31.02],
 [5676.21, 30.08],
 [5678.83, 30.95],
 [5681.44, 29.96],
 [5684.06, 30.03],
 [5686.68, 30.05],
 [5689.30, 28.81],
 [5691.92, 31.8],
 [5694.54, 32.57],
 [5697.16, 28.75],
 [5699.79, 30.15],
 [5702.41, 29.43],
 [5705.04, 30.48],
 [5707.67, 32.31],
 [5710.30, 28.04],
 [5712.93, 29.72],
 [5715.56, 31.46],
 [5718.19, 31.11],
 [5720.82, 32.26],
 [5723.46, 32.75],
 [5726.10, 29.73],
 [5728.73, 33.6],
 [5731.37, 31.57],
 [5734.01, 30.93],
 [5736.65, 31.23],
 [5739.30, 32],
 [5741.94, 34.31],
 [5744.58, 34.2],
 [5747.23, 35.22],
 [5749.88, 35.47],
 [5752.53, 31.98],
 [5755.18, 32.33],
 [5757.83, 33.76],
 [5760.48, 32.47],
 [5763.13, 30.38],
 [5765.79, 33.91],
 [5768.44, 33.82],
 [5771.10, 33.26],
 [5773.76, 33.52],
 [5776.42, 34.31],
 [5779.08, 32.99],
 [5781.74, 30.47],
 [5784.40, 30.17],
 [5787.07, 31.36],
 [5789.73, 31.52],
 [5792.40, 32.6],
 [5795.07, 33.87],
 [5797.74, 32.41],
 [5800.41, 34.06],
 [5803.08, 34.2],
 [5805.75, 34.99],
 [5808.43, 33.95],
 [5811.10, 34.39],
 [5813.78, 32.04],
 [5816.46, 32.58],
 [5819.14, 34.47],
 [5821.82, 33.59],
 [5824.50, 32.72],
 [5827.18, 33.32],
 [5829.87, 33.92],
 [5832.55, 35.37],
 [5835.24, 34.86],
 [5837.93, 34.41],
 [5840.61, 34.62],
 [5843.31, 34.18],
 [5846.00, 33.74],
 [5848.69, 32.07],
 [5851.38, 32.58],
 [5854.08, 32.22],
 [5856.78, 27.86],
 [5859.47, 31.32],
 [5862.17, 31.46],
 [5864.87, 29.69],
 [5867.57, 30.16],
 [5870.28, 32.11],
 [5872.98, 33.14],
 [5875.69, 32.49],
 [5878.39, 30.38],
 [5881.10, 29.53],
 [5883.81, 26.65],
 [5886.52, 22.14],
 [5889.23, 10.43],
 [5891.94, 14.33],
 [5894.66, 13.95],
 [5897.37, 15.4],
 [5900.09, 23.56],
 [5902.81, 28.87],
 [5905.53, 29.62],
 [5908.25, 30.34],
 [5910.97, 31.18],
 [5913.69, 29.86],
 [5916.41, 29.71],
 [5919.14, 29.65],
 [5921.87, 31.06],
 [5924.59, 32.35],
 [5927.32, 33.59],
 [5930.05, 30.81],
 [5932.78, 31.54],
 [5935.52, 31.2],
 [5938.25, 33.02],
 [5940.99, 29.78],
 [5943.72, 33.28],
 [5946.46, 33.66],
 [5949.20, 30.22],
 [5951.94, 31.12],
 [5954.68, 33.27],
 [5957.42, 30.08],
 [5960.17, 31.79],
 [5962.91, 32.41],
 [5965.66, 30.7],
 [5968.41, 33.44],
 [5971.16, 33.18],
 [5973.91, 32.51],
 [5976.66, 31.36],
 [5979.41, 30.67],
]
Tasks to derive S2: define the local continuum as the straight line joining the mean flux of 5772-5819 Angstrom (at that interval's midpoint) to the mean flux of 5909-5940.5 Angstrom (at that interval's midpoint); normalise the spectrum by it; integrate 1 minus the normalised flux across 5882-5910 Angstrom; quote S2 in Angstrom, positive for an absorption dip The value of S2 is 8.7 Angstrom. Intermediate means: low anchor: 32.9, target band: 21.8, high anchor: 31.2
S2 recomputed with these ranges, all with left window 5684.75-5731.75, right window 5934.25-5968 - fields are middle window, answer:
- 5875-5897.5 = 6.99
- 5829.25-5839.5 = -1.11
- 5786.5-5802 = -0.79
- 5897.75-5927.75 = 2.10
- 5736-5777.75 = -3.11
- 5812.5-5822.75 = -0.63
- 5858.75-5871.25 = 0.21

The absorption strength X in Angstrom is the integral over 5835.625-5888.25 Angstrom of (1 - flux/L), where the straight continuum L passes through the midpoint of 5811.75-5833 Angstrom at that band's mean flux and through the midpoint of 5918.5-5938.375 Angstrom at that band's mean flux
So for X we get 2.9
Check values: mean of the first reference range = 33.4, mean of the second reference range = 31.6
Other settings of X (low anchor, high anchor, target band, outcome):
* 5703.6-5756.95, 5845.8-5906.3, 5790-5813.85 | -3.3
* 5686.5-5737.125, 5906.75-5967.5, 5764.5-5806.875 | -2.6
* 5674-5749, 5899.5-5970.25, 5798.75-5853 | -4.6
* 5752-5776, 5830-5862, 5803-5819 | -0.4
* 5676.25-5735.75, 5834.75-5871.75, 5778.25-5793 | 0.0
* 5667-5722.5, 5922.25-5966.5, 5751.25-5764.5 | -0.6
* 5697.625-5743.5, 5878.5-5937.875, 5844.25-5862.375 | -2.4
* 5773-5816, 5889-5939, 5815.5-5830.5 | -0.9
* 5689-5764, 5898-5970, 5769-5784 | -0.6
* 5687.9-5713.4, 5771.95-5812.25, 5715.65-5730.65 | -0.5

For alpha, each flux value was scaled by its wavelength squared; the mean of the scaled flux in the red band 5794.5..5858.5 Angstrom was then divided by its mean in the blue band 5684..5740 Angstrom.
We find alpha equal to 1.13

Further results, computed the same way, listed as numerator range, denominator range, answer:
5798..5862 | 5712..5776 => 1.05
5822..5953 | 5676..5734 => 1.03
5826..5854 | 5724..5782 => 1.06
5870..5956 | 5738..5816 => 0.90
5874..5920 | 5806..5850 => 0.76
